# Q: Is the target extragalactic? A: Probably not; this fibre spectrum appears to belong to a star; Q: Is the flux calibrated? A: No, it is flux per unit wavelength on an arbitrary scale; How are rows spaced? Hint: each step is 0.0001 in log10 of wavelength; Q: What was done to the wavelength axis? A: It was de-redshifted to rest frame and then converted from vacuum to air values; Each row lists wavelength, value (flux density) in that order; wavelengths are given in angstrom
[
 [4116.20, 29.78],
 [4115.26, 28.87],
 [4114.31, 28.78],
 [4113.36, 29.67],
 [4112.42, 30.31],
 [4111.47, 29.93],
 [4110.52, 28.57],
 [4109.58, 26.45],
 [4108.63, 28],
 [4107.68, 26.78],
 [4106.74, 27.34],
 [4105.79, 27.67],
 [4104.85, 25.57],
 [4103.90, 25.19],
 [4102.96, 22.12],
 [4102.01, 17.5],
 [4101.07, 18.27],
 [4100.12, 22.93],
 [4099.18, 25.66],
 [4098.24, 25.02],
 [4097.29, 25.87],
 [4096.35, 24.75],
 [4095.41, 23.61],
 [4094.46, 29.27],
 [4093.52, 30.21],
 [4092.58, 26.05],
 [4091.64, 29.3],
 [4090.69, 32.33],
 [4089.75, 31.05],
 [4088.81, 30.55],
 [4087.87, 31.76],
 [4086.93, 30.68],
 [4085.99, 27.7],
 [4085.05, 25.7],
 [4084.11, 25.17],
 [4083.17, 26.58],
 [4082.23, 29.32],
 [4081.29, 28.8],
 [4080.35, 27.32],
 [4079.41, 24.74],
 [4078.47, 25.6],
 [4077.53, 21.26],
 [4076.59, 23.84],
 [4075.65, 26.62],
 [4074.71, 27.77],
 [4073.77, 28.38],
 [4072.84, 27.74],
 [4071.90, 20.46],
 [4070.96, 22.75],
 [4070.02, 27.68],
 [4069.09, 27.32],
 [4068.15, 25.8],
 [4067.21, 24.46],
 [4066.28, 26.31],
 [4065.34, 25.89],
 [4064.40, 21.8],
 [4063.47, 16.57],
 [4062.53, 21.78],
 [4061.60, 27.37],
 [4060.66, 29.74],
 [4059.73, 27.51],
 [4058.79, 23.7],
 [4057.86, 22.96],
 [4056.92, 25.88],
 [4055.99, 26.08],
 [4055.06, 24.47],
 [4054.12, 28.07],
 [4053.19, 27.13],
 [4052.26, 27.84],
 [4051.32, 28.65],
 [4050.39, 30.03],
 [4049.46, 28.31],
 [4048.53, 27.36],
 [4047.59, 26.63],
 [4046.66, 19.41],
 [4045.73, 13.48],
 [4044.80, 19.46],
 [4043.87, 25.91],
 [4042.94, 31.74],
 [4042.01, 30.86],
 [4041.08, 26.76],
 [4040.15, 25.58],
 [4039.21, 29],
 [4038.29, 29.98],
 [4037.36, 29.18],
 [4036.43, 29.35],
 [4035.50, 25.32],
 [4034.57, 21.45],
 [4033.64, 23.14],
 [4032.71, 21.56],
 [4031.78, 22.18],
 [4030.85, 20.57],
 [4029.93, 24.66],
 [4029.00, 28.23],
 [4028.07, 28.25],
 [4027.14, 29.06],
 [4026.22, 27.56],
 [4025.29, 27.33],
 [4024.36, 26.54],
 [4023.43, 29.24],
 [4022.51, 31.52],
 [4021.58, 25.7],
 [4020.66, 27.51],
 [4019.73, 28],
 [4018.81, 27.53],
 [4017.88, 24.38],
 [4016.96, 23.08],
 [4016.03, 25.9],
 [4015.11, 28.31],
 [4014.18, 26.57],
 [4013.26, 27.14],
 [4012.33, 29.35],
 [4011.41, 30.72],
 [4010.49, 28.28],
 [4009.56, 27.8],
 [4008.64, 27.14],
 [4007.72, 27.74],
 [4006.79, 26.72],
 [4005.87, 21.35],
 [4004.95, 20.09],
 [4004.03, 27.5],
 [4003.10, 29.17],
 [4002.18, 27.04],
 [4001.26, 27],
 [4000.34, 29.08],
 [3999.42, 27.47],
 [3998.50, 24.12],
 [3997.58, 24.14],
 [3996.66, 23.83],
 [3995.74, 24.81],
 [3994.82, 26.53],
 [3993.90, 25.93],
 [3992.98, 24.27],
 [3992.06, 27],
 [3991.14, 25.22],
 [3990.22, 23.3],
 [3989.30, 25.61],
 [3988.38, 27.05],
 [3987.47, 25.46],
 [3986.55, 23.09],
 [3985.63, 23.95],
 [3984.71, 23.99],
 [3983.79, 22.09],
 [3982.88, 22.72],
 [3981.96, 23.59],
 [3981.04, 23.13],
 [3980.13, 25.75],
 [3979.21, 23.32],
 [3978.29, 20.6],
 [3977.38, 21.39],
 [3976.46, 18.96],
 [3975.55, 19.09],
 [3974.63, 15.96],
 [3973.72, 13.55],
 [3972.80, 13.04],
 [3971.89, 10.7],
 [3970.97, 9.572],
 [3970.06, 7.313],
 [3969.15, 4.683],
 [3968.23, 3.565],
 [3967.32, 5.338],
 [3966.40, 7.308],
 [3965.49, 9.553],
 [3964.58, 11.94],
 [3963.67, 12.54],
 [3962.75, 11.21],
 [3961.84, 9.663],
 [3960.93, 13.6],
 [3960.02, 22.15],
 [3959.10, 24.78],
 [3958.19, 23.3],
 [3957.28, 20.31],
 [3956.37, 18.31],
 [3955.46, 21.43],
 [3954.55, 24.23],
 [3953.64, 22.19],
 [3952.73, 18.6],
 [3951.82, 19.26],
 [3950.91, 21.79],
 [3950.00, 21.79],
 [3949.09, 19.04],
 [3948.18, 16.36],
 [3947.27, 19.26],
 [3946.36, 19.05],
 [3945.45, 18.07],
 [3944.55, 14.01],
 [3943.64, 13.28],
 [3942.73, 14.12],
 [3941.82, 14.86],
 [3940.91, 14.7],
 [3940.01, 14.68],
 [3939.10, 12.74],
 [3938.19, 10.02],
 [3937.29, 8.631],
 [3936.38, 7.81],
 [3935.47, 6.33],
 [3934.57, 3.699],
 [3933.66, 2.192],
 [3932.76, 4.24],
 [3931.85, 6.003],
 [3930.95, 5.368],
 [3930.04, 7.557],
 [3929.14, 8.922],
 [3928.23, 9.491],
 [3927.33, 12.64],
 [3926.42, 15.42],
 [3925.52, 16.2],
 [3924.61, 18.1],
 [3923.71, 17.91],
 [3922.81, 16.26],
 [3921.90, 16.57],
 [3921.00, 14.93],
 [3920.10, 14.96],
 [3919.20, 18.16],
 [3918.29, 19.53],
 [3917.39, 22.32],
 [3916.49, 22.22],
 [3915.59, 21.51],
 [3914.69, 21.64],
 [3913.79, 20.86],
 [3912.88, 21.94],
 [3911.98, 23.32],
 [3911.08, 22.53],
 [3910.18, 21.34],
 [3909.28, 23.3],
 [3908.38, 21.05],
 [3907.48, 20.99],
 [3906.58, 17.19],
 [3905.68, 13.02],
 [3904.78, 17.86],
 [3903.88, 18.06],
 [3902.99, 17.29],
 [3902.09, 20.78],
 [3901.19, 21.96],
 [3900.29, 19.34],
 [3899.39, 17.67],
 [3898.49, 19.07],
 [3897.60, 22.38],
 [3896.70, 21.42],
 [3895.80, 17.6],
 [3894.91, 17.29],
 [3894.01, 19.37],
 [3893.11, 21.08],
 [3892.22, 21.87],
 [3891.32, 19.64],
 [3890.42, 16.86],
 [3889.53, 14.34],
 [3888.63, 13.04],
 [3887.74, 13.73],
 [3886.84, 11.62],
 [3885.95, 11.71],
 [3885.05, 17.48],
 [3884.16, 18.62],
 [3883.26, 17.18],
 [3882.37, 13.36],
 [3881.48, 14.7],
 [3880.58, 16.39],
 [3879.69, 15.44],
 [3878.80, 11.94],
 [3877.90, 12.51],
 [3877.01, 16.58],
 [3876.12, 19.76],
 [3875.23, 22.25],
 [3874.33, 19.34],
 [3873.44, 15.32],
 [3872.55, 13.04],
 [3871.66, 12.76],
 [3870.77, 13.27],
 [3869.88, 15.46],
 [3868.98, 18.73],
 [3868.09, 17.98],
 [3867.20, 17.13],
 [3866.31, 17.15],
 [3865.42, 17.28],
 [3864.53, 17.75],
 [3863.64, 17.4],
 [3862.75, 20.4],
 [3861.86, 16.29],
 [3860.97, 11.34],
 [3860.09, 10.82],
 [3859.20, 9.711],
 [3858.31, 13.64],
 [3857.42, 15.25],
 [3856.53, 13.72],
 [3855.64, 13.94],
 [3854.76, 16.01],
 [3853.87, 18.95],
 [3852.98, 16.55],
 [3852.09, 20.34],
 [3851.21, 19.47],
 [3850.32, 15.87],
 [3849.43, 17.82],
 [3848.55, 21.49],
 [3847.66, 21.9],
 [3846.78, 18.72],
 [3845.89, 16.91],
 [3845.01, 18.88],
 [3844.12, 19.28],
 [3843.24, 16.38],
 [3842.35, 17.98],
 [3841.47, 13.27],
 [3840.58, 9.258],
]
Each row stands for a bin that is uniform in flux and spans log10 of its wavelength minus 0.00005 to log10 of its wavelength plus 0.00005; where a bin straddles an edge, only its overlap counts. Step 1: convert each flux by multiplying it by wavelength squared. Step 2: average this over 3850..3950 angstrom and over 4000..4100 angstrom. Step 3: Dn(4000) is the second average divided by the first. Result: 1.8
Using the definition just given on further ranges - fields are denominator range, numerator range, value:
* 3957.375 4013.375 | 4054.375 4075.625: 1.24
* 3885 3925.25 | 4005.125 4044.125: 1.52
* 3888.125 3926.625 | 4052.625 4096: 1.51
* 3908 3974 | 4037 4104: 1.85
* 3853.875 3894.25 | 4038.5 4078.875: 1.76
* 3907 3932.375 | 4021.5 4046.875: 1.60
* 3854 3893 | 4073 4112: 1.89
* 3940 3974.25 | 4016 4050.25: 1.78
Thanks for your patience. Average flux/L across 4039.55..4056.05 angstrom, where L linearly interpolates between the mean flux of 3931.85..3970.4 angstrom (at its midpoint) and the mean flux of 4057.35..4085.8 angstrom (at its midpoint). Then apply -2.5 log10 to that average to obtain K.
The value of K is -0.13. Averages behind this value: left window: 13.9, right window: 25.4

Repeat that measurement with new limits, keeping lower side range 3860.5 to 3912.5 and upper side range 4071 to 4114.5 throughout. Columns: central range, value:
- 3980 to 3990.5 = -0.11 mag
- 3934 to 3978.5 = 0.36 mag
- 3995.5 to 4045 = -0.14 mag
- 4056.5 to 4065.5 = 0.04 mag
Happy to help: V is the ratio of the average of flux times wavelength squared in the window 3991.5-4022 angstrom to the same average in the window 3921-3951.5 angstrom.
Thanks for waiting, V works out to 2.10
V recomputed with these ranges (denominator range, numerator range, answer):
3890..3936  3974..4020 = 1.56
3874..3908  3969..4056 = 1.51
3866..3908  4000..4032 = 1.68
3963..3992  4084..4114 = 1.62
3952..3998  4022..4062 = 1.43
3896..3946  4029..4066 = 1.72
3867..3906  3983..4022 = 1.62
